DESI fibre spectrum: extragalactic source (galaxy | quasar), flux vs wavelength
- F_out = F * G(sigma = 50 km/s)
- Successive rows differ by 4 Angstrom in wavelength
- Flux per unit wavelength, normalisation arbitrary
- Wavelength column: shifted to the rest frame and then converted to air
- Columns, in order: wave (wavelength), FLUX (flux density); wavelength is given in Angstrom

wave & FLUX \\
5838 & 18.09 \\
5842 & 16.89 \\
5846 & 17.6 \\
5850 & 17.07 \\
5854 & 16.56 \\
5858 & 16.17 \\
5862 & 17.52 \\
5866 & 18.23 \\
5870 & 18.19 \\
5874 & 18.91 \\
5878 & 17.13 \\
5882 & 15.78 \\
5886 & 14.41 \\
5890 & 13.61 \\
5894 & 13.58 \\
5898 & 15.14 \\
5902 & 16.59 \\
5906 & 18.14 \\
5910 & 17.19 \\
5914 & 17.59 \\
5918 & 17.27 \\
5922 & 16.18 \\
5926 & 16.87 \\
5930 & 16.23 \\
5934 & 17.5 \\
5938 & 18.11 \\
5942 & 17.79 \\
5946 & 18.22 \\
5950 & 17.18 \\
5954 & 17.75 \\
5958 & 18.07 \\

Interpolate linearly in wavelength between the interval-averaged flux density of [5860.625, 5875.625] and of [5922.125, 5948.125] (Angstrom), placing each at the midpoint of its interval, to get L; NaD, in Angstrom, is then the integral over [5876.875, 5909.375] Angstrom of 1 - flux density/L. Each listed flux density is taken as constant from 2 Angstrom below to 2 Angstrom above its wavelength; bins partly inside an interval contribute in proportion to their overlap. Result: 4.22 Angstrom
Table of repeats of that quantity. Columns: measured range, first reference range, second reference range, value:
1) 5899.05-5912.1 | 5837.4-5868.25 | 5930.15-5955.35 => 0.2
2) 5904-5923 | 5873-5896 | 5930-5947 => -0.8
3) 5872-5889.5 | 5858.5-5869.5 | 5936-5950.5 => 1.4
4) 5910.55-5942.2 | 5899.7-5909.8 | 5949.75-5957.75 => 0.5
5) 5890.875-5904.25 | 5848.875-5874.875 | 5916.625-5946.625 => 1.8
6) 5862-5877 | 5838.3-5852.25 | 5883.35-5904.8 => -2.0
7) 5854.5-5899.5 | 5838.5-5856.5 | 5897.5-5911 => 2.0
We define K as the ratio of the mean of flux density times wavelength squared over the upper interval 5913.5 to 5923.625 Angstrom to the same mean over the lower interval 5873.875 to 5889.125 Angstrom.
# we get 1.07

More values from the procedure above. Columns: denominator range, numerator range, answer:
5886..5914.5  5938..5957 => 1.15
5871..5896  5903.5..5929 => 1.11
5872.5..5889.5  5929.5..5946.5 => 1.11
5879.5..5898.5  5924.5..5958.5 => 1.23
